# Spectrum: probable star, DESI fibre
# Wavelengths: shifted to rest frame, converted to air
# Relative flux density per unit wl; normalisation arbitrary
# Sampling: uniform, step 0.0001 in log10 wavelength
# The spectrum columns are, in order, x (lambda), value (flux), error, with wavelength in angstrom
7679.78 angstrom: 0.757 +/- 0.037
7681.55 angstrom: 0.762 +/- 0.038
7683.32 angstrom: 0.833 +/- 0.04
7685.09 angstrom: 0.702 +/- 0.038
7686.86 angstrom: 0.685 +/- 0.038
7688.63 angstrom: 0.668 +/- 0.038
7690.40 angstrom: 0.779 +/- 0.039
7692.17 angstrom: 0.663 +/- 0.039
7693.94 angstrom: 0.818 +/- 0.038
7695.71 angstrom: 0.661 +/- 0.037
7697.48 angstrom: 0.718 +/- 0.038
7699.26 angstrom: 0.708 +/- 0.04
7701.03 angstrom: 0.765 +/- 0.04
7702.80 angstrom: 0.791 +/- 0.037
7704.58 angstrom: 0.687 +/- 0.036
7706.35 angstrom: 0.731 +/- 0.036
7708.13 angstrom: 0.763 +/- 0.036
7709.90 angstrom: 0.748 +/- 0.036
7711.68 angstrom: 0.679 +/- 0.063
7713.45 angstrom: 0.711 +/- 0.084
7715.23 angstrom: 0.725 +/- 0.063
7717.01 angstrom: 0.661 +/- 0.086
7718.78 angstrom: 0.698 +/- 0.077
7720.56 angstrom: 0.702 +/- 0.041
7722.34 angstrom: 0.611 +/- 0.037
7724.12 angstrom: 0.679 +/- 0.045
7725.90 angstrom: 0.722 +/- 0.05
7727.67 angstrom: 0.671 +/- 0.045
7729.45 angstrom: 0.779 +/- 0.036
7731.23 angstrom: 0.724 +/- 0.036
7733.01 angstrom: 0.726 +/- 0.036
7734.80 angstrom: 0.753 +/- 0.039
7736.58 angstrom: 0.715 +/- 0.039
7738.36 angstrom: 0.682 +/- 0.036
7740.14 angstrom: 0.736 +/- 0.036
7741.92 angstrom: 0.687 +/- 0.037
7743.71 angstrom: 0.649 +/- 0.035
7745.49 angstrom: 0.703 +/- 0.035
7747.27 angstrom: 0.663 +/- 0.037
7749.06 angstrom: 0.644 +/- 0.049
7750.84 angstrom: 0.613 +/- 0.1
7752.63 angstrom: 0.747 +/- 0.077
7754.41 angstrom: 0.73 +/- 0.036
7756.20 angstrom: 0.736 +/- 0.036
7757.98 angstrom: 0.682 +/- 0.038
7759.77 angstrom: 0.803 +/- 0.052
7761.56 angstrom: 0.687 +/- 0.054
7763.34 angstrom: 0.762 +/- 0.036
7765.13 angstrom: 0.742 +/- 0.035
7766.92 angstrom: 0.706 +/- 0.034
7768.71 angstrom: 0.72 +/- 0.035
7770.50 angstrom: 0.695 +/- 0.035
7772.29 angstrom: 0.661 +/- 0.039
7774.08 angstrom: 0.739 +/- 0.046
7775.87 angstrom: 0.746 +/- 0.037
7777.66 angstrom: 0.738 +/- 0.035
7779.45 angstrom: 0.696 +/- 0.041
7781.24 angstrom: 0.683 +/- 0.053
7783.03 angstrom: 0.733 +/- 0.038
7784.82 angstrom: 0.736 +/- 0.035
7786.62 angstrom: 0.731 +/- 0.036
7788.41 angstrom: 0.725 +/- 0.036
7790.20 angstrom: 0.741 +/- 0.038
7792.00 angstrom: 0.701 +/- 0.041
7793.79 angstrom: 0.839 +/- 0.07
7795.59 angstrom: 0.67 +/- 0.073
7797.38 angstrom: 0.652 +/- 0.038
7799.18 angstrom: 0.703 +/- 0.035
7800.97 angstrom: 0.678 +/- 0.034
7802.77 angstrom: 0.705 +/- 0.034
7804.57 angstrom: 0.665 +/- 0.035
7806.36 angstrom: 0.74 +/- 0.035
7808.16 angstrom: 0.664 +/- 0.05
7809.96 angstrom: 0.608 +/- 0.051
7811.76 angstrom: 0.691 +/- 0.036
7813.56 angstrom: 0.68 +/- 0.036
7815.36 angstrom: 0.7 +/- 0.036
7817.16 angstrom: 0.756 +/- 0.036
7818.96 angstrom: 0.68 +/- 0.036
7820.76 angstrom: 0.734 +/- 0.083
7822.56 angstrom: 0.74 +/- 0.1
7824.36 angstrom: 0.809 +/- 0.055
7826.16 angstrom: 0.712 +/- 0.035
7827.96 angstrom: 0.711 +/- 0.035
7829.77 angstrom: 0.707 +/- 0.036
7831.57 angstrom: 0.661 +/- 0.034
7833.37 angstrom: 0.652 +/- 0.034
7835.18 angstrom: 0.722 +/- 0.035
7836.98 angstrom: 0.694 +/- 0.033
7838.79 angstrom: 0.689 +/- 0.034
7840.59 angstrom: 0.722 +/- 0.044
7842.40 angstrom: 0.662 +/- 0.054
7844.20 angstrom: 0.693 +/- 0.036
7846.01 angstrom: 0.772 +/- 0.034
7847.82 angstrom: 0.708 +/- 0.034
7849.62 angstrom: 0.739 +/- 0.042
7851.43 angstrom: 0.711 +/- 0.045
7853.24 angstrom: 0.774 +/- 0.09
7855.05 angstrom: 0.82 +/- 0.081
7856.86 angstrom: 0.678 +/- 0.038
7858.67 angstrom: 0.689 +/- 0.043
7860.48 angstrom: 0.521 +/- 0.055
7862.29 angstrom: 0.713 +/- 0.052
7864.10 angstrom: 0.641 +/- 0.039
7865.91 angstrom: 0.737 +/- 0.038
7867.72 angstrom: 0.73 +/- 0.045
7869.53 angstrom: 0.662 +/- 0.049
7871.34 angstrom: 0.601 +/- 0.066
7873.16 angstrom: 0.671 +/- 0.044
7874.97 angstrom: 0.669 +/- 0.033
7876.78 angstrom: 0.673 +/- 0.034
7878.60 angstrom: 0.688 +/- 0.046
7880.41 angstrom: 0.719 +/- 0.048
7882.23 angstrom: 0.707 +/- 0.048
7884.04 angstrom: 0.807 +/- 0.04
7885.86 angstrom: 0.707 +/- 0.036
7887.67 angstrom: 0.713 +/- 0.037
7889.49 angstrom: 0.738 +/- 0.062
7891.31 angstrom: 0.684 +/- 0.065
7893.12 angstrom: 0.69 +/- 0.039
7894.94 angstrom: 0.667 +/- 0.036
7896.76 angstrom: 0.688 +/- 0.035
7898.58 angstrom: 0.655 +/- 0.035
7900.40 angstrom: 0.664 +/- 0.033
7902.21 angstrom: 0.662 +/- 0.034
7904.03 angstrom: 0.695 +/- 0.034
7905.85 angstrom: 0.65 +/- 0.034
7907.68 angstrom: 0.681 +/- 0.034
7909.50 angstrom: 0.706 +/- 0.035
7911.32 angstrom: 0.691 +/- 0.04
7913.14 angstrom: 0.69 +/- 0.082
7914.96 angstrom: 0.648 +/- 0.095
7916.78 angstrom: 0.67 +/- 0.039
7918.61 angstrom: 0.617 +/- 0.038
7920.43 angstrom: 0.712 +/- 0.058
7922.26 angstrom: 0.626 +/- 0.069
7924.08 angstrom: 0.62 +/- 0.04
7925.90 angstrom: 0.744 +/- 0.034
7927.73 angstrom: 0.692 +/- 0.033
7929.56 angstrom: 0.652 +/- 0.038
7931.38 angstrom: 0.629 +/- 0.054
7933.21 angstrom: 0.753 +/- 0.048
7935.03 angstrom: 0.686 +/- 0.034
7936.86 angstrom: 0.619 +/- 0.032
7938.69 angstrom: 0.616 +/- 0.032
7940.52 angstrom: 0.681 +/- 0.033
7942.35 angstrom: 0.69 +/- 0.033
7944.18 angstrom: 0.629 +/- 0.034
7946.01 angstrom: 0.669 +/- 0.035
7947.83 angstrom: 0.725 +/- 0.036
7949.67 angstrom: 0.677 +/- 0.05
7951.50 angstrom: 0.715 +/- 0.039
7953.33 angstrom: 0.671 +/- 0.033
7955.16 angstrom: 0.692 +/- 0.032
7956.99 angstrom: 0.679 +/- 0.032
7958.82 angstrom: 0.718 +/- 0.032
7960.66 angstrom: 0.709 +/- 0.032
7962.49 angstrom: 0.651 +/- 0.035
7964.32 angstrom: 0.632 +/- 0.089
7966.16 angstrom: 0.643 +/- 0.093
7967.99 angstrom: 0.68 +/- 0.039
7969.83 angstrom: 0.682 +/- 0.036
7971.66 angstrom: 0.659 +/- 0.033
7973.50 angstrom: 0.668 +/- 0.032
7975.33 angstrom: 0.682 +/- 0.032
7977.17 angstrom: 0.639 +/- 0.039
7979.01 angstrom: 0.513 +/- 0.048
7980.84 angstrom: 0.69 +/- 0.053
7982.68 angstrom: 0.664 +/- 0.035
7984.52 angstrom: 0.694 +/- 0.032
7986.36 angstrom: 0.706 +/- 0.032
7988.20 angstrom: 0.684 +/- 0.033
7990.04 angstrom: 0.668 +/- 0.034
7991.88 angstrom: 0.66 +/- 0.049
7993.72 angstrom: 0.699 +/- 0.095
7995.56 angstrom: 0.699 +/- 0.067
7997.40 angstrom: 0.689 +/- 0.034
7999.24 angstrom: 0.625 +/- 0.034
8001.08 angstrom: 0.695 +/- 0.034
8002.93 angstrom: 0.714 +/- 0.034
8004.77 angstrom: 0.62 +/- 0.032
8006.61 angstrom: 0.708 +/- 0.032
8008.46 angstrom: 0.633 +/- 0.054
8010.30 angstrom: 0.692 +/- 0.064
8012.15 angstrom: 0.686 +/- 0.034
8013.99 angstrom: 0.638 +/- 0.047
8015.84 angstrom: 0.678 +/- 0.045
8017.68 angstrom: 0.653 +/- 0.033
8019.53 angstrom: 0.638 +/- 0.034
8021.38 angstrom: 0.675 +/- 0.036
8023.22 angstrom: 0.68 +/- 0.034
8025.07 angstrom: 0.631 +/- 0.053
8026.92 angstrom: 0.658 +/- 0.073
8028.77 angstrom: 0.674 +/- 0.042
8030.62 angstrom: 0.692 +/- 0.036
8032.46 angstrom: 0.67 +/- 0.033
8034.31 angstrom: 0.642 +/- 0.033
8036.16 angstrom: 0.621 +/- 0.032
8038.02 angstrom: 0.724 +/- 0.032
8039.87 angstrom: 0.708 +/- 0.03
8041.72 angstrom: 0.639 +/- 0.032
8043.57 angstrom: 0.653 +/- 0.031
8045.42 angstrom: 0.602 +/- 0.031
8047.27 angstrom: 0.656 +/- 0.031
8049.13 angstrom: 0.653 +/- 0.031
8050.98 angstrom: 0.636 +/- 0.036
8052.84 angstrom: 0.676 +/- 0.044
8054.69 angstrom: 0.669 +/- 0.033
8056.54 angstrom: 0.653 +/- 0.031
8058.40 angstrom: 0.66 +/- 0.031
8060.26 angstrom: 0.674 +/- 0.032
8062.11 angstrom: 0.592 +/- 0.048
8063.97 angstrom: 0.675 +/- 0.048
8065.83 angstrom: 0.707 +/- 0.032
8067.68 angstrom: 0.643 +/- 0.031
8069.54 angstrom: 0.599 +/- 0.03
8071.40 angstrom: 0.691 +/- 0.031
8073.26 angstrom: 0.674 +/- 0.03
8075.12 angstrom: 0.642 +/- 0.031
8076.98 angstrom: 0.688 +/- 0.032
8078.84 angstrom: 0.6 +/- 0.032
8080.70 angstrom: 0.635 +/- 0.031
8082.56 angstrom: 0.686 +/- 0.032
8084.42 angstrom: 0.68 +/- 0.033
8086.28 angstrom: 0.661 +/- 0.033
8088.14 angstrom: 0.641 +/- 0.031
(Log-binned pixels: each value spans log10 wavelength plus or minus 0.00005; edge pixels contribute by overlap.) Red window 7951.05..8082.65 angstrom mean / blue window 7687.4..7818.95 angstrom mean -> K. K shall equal 0.94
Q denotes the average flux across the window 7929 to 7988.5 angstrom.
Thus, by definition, 0.67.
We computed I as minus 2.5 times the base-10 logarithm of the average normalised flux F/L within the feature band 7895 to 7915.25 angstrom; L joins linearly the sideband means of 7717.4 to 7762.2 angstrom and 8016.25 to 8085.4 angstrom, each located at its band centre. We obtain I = 0.00 mag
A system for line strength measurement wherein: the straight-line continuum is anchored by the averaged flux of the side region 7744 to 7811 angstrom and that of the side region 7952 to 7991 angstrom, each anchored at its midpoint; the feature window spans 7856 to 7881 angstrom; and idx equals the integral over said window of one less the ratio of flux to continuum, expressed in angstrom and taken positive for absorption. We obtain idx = 0.7 angstrom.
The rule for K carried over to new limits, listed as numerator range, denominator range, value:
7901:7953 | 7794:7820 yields 0.98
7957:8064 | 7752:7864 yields 0.93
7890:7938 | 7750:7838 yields 0.95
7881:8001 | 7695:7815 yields 0.96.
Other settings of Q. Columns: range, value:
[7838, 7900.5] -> 0.698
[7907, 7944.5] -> 0.67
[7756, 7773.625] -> 0.719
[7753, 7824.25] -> 0.714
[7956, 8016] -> 0.67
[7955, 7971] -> 0.675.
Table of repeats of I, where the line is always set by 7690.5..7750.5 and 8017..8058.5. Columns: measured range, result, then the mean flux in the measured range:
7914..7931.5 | 0.023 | 0.663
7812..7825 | -0.049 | 0.725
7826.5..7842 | -0.005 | 0.694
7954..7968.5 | -0.007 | 0.675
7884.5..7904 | -0.014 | 0.69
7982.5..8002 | -0.024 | 0.681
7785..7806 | -0.023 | 0.712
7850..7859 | -0.075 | 0.737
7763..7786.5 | -0.029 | 0.719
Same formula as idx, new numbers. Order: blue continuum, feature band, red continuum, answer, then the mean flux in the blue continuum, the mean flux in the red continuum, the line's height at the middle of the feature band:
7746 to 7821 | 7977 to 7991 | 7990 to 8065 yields 0.3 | 0.707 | 0.664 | 0.671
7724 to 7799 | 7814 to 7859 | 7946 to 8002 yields -1.2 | 0.713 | 0.674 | 0.699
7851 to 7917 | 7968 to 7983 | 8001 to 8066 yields 0.5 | 0.69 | 0.662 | 0.673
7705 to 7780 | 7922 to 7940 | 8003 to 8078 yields 0.3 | 0.709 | 0.661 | 0.678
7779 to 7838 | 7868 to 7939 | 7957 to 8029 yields 0.7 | 0.707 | 0.667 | 0.686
